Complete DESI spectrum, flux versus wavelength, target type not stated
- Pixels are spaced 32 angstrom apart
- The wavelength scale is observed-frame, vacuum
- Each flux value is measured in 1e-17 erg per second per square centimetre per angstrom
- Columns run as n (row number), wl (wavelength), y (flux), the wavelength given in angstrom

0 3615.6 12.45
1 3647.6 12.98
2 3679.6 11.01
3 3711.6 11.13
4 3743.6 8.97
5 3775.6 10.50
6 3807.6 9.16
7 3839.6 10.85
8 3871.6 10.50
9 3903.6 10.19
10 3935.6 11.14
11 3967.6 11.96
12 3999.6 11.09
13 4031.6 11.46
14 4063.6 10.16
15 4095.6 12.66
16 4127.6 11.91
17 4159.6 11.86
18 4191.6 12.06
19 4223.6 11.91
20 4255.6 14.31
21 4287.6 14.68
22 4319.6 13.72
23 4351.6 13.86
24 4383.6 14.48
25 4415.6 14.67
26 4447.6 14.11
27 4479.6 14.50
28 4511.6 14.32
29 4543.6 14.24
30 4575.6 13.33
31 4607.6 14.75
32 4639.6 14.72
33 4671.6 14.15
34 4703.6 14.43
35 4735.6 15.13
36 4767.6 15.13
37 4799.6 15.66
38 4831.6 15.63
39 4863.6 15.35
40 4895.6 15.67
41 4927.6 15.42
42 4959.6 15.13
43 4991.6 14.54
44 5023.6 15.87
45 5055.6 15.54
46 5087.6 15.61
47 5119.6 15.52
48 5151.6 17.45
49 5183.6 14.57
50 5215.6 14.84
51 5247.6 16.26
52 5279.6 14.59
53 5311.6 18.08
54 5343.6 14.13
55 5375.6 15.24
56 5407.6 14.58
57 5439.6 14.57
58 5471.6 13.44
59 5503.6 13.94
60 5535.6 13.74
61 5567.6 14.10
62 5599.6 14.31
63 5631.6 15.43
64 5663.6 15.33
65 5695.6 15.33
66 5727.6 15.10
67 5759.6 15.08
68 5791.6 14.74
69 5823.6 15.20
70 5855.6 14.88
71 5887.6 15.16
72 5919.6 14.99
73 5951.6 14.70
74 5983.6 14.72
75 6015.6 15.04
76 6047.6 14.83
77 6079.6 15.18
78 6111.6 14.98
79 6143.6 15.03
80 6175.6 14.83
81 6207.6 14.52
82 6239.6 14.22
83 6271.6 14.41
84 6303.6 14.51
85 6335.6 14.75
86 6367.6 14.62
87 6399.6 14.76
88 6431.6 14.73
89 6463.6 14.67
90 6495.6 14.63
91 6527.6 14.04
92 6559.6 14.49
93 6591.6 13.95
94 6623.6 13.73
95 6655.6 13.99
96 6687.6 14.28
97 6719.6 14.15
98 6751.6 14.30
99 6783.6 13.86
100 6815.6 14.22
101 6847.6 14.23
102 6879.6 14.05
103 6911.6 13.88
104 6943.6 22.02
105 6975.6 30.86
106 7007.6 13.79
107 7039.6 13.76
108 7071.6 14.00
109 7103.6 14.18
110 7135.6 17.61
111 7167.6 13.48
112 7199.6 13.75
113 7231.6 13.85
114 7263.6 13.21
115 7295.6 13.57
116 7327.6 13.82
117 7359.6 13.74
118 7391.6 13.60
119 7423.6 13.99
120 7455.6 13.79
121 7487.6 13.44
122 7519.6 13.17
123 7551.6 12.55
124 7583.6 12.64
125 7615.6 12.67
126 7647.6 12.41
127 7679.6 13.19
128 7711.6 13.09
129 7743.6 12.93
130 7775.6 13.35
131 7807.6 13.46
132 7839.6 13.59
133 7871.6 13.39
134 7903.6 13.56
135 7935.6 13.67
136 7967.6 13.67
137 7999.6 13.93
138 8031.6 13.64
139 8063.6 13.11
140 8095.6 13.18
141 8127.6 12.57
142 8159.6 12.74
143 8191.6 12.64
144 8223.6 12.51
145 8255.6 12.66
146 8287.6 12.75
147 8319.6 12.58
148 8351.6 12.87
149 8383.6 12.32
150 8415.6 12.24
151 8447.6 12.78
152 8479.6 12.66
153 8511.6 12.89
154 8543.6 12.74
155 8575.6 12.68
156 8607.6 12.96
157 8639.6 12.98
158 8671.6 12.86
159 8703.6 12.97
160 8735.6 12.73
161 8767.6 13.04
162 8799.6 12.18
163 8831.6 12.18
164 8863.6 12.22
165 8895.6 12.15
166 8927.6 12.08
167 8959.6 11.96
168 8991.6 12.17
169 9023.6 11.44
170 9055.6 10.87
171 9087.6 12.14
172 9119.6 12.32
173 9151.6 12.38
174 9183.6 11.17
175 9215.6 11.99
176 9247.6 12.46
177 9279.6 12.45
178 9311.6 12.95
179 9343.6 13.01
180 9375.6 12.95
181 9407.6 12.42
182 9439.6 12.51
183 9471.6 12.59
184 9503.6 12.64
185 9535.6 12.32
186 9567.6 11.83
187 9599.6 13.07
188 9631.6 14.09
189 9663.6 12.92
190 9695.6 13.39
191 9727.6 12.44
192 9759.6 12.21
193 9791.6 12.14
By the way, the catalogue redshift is 0.060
